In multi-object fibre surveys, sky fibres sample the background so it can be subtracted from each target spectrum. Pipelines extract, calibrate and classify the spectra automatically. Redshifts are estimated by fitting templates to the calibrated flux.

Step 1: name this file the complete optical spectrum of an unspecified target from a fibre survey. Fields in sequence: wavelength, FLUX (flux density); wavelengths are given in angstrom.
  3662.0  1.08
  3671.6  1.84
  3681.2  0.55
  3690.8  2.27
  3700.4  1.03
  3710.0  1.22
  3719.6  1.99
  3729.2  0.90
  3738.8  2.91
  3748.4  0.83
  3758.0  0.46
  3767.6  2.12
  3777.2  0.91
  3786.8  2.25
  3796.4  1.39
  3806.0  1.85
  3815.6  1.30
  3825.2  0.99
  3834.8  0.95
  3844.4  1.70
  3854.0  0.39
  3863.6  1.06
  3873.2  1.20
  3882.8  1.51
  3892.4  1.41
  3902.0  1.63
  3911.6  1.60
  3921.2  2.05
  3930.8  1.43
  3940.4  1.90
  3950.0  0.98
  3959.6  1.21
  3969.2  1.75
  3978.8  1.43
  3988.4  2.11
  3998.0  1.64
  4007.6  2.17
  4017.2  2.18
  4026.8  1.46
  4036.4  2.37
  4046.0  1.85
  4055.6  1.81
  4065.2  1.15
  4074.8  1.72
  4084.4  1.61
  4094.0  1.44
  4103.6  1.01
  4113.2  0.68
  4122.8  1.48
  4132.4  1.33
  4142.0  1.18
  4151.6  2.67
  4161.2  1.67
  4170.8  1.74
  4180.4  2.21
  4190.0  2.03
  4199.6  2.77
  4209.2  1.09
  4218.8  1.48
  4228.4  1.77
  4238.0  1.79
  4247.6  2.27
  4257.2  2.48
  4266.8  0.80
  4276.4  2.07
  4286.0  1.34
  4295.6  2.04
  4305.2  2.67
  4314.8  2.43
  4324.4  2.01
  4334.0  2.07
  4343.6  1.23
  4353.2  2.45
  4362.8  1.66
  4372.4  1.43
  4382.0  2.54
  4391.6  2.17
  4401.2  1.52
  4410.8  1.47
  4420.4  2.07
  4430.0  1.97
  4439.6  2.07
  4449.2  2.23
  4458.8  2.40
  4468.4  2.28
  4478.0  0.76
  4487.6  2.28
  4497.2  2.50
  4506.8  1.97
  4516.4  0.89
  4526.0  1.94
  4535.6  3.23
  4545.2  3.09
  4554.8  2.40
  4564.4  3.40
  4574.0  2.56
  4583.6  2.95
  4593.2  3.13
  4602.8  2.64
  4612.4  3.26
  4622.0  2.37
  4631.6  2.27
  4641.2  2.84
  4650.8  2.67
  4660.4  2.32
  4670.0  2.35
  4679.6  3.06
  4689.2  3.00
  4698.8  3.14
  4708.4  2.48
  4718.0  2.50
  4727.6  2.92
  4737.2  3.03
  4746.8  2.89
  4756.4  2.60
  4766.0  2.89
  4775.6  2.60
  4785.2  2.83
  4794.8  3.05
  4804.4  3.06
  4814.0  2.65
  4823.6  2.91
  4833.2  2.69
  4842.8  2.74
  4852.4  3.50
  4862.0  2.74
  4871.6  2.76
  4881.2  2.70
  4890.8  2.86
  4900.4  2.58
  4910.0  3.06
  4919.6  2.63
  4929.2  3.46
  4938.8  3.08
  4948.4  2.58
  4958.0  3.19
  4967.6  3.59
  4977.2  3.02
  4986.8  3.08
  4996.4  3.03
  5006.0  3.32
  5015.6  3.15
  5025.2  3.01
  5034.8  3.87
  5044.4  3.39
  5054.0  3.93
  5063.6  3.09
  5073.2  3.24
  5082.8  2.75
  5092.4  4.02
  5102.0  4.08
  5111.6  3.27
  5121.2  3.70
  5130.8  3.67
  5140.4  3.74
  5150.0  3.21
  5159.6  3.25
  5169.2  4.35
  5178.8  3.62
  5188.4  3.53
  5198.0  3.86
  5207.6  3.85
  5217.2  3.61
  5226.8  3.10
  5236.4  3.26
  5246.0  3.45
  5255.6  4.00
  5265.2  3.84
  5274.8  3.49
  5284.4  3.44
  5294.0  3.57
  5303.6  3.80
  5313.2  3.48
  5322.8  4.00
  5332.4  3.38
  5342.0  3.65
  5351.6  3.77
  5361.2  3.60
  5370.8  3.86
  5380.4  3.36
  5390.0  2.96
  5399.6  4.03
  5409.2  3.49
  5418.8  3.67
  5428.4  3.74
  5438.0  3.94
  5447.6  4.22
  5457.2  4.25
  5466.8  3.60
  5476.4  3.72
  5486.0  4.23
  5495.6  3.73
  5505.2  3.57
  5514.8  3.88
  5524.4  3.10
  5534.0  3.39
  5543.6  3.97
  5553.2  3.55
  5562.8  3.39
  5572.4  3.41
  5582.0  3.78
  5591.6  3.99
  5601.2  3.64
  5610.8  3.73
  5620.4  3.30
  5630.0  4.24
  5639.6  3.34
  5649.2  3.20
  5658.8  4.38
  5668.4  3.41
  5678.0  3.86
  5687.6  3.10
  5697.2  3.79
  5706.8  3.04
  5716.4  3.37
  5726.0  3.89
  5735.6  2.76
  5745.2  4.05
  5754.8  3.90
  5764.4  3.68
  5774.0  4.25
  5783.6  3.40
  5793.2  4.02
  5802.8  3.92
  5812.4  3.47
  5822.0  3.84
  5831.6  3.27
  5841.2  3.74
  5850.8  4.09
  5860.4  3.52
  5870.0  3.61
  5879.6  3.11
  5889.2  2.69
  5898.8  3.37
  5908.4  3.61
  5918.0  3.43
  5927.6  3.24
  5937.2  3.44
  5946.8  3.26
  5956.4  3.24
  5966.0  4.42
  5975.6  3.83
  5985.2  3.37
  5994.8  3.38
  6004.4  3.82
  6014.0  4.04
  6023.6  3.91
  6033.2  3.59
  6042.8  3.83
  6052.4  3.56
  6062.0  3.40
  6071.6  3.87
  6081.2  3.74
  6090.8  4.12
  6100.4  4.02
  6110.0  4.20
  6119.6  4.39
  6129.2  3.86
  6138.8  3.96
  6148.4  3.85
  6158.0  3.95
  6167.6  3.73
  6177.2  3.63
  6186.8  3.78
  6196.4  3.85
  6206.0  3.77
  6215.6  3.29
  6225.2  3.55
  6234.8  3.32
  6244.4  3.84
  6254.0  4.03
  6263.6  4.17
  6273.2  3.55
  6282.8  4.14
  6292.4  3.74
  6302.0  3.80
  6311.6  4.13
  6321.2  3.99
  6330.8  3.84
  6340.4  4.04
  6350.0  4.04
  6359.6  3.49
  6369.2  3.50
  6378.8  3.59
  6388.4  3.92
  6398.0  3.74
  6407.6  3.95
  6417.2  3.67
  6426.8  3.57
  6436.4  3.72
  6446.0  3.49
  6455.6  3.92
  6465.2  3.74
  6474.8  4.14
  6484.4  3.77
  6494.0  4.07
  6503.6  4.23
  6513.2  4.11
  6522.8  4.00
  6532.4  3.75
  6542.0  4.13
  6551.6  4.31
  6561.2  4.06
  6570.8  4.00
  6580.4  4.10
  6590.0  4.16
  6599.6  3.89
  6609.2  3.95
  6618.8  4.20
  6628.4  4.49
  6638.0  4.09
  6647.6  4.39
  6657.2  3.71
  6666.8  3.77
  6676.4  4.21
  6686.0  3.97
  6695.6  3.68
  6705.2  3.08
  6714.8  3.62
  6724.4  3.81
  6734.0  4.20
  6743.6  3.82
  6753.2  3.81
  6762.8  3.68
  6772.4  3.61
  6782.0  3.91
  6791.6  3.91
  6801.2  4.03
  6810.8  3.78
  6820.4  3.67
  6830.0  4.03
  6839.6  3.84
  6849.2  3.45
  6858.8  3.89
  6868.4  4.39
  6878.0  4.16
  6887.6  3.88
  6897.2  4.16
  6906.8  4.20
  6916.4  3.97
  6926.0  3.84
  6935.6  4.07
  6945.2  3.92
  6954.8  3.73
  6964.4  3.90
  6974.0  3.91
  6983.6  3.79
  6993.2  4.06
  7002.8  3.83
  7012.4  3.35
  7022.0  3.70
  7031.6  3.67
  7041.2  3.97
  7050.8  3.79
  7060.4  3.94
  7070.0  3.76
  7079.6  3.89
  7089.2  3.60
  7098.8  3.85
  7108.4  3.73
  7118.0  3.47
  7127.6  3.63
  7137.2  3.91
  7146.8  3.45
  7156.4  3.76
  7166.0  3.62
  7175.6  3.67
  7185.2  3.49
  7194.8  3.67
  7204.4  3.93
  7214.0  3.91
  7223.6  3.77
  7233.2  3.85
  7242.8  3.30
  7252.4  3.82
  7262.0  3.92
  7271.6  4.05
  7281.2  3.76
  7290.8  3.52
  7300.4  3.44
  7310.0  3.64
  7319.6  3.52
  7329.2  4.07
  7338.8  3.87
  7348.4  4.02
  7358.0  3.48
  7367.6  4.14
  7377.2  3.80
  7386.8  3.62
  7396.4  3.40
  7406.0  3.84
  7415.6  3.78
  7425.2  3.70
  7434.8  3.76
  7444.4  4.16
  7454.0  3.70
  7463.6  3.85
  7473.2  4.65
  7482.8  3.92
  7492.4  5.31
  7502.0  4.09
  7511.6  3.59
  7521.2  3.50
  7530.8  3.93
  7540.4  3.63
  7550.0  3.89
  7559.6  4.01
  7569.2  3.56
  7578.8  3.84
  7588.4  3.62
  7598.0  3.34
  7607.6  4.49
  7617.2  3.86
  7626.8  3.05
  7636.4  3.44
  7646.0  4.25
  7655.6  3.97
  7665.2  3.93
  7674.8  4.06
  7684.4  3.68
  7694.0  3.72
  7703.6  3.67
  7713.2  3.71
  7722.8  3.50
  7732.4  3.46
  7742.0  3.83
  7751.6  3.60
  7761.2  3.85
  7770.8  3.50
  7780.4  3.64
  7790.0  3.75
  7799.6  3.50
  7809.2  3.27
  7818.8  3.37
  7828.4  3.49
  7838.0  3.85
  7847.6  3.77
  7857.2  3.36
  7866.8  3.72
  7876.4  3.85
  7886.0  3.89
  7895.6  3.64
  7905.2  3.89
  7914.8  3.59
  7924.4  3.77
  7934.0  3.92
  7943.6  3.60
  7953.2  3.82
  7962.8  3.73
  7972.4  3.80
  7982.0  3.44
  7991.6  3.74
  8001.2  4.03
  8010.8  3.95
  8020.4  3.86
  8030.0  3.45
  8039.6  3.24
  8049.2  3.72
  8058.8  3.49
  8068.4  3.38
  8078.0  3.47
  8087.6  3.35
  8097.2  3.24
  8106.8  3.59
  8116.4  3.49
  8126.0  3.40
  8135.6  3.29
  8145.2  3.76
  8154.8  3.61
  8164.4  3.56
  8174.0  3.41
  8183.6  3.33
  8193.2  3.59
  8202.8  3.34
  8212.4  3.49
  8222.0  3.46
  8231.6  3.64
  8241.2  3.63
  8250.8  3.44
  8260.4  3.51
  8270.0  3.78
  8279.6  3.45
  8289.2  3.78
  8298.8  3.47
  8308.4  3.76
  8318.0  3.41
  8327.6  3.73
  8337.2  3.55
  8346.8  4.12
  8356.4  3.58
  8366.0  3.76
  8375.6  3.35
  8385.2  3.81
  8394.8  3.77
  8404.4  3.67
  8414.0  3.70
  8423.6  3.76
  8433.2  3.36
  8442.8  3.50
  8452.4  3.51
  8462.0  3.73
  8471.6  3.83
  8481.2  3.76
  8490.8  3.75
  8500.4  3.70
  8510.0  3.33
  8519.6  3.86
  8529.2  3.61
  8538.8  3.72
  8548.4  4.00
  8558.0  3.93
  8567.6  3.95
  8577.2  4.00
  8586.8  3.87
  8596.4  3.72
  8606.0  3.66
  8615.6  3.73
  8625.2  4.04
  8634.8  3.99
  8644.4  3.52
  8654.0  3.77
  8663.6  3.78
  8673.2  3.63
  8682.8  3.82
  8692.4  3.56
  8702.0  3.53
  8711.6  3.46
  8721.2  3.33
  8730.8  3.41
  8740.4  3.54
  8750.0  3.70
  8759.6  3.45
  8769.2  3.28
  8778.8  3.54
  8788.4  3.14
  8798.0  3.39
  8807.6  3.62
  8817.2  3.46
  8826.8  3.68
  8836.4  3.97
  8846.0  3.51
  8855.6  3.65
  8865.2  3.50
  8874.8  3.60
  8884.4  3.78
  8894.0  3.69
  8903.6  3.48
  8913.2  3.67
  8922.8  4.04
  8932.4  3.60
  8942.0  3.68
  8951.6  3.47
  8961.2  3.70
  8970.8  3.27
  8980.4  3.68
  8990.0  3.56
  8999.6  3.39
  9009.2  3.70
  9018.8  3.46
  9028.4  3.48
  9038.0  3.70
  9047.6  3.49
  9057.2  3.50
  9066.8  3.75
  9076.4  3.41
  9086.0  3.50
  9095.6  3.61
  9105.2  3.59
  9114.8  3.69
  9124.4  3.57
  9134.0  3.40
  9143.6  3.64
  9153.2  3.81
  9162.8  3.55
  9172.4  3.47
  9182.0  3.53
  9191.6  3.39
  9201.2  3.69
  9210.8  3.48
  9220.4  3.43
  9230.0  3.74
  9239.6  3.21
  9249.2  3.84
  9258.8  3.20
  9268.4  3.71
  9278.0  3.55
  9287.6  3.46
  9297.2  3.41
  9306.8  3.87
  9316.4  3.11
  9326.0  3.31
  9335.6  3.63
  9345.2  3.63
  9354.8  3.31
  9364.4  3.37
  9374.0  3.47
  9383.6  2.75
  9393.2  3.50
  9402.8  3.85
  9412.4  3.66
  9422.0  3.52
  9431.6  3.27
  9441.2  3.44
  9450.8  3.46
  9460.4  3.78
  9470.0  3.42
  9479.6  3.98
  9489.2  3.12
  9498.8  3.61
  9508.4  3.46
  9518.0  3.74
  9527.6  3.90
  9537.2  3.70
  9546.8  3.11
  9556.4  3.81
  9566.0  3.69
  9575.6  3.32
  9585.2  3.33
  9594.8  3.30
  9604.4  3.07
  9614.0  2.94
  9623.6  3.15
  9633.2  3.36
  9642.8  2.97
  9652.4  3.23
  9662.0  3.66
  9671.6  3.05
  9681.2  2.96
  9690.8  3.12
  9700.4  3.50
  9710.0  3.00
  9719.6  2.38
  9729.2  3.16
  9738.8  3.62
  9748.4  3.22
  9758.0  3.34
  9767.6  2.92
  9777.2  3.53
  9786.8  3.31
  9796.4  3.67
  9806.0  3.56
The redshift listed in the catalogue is 0.138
